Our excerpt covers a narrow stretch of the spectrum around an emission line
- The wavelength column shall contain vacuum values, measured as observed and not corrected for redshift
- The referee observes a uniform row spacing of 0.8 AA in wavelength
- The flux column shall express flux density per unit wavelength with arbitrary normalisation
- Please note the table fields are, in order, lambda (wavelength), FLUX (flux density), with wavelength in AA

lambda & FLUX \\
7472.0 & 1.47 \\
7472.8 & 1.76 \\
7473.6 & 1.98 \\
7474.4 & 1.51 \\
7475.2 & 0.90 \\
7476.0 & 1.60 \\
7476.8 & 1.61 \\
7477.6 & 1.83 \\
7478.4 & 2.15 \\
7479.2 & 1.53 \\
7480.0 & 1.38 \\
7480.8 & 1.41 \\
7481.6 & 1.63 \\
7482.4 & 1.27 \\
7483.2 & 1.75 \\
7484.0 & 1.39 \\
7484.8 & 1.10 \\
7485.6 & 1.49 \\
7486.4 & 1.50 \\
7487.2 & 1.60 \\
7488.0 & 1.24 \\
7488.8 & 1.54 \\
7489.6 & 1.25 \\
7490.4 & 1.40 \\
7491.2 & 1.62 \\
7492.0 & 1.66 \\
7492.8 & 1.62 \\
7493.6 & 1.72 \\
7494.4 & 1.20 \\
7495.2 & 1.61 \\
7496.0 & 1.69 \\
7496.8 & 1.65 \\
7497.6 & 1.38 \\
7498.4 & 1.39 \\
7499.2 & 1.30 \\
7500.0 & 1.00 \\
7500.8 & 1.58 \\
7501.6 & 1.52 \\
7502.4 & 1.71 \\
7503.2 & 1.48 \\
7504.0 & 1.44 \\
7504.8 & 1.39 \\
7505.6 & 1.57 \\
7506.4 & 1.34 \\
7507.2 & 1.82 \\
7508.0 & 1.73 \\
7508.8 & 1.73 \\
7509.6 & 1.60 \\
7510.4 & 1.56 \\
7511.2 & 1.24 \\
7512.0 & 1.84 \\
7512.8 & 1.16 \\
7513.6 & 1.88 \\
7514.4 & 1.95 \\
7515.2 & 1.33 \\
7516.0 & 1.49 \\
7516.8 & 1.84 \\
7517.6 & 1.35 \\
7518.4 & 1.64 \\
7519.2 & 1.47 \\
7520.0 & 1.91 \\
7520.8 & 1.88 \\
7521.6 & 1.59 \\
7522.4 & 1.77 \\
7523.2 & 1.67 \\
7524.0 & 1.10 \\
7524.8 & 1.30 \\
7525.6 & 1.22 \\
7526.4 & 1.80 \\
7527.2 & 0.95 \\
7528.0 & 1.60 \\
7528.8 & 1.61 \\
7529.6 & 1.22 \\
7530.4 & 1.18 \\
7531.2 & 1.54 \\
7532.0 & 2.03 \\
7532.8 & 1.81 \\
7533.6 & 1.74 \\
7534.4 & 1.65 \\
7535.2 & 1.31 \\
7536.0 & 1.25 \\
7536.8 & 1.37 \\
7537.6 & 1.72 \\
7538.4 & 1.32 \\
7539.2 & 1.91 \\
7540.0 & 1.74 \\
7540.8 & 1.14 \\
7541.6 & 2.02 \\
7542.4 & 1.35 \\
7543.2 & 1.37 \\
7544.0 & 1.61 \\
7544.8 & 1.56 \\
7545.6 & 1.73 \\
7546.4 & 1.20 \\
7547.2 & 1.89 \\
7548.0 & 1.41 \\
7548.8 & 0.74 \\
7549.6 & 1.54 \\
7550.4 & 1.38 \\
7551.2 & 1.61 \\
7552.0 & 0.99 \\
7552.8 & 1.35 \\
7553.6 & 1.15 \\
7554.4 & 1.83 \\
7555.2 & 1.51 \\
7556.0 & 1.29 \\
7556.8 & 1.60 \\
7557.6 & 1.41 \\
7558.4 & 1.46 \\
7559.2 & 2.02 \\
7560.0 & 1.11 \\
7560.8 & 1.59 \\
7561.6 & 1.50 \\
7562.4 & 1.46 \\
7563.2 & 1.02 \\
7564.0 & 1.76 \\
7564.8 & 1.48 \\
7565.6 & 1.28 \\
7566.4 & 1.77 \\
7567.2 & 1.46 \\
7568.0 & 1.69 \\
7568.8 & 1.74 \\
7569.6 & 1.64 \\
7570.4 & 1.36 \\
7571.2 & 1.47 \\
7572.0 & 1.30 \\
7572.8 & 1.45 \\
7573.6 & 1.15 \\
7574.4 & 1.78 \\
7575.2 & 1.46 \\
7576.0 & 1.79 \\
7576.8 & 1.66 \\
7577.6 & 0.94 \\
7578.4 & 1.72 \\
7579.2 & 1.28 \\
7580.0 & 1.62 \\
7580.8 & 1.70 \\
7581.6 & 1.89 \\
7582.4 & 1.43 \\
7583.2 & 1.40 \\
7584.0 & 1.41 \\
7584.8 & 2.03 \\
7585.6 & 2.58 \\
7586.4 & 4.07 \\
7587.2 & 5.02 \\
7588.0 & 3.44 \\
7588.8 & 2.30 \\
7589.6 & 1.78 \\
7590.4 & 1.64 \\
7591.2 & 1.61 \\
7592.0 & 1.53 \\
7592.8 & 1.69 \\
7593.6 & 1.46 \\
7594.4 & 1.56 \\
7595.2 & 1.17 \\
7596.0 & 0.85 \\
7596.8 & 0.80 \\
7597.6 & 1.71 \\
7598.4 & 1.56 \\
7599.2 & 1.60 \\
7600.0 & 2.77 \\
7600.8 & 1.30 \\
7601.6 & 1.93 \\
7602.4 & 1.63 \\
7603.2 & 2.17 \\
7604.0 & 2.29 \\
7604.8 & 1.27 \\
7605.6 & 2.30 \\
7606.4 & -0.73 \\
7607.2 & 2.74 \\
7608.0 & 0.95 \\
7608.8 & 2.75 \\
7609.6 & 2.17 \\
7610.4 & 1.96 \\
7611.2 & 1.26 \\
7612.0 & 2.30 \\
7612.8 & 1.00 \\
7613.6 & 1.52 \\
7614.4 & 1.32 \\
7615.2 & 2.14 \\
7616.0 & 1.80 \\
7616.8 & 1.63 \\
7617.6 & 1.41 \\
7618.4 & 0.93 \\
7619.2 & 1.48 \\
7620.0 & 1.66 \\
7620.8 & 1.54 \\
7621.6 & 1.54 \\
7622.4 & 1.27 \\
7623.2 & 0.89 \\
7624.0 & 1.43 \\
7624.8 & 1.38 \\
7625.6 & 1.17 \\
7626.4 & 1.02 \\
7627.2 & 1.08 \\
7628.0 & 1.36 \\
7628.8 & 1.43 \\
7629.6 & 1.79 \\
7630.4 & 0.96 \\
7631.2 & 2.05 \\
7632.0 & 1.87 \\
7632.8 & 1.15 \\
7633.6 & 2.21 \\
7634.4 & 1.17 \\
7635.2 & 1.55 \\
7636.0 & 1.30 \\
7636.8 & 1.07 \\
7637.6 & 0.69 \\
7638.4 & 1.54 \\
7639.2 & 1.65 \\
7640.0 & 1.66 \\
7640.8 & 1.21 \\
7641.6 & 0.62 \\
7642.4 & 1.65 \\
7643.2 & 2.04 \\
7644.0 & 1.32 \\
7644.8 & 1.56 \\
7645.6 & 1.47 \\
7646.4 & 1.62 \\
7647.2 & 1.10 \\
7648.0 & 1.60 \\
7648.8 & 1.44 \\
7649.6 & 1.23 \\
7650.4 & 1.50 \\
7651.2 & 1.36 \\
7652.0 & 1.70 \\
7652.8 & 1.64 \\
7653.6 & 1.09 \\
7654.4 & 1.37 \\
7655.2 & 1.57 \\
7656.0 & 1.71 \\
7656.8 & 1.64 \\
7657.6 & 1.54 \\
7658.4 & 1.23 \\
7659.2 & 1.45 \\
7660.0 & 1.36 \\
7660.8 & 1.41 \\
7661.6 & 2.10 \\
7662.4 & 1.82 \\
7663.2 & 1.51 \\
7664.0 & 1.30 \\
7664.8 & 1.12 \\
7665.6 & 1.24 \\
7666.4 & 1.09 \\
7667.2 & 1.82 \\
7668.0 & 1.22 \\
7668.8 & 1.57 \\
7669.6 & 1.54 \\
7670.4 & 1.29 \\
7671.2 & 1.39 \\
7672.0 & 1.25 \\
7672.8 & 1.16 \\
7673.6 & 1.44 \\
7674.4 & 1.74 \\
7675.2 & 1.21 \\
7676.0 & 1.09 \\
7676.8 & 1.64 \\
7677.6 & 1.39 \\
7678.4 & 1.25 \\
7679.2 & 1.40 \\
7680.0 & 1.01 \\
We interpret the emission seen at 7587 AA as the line [S II]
